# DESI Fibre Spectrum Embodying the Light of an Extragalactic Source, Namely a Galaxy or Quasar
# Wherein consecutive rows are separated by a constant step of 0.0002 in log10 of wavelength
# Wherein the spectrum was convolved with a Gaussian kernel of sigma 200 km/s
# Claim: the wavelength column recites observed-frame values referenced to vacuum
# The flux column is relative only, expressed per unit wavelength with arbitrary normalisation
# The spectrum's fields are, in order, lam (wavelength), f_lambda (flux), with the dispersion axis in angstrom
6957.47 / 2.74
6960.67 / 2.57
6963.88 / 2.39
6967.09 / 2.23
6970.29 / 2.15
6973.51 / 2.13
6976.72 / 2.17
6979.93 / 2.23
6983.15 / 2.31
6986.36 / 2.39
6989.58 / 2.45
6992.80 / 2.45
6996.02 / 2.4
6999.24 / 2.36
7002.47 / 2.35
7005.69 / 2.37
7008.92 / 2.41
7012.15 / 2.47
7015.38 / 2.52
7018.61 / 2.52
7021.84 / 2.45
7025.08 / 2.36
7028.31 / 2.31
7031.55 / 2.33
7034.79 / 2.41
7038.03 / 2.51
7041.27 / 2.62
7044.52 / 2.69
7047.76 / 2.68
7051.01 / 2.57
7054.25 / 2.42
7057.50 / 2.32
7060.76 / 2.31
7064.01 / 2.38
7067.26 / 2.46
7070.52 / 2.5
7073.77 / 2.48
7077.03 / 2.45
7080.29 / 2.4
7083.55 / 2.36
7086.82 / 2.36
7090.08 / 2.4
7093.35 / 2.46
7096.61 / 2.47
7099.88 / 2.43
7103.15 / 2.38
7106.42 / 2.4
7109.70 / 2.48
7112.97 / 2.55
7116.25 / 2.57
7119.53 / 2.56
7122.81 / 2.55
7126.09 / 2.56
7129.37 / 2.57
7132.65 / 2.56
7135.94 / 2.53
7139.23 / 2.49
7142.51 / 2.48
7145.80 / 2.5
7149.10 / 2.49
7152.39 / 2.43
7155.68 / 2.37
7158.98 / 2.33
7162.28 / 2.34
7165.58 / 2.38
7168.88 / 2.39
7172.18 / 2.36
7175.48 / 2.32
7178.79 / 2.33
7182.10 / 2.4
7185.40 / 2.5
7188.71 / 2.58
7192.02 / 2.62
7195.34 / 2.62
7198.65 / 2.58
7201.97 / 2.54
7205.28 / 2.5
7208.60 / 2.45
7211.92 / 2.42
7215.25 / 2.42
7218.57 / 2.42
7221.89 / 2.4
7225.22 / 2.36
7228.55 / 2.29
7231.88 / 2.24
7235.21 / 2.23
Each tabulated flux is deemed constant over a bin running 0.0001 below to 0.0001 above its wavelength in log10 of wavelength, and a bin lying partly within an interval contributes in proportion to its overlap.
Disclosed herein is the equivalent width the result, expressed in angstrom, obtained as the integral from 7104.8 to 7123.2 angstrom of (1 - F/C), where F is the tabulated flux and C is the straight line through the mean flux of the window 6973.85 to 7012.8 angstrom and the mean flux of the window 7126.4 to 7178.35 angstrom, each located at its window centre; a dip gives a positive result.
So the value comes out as -0.8 angstrom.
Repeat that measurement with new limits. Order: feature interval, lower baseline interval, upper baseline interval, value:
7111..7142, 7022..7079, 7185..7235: -1.1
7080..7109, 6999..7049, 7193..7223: 0.7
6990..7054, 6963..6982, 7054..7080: -4.0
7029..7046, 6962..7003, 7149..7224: -1.1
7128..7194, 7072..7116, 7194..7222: 0.5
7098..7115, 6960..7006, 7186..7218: -0.1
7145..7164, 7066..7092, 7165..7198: 0.3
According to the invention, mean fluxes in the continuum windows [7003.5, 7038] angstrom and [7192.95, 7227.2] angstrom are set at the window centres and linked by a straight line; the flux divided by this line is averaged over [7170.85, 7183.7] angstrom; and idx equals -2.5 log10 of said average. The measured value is 0.05 mag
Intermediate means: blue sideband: 2.42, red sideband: 2.47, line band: 2.35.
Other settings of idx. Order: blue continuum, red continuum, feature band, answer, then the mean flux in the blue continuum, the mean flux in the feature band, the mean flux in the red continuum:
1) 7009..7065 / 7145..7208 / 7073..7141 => -0.01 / 2.46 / 2.48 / 2.45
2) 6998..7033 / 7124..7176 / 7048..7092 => 0.00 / 2.41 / 2.42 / 2.45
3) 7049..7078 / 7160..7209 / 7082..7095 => 0.02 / 2.44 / 2.4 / 2.46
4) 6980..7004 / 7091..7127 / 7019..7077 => -0.01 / 2.38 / 2.46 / 2.49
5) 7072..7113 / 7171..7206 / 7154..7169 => 0.05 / 2.43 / 2.36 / 2.49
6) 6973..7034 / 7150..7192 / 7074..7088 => -0.01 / 2.37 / 2.4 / 2.41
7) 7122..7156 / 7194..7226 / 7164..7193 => 0.03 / 2.51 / 2.43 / 2.47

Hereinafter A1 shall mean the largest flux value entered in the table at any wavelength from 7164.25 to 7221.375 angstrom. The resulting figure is 2.62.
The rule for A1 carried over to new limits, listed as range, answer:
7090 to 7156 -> 2.57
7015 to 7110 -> 2.69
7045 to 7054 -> 2.68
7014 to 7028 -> 2.52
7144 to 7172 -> 2.5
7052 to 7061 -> 2.42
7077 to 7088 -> 2.45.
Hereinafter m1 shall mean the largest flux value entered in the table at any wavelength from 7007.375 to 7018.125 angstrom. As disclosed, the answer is 2.52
